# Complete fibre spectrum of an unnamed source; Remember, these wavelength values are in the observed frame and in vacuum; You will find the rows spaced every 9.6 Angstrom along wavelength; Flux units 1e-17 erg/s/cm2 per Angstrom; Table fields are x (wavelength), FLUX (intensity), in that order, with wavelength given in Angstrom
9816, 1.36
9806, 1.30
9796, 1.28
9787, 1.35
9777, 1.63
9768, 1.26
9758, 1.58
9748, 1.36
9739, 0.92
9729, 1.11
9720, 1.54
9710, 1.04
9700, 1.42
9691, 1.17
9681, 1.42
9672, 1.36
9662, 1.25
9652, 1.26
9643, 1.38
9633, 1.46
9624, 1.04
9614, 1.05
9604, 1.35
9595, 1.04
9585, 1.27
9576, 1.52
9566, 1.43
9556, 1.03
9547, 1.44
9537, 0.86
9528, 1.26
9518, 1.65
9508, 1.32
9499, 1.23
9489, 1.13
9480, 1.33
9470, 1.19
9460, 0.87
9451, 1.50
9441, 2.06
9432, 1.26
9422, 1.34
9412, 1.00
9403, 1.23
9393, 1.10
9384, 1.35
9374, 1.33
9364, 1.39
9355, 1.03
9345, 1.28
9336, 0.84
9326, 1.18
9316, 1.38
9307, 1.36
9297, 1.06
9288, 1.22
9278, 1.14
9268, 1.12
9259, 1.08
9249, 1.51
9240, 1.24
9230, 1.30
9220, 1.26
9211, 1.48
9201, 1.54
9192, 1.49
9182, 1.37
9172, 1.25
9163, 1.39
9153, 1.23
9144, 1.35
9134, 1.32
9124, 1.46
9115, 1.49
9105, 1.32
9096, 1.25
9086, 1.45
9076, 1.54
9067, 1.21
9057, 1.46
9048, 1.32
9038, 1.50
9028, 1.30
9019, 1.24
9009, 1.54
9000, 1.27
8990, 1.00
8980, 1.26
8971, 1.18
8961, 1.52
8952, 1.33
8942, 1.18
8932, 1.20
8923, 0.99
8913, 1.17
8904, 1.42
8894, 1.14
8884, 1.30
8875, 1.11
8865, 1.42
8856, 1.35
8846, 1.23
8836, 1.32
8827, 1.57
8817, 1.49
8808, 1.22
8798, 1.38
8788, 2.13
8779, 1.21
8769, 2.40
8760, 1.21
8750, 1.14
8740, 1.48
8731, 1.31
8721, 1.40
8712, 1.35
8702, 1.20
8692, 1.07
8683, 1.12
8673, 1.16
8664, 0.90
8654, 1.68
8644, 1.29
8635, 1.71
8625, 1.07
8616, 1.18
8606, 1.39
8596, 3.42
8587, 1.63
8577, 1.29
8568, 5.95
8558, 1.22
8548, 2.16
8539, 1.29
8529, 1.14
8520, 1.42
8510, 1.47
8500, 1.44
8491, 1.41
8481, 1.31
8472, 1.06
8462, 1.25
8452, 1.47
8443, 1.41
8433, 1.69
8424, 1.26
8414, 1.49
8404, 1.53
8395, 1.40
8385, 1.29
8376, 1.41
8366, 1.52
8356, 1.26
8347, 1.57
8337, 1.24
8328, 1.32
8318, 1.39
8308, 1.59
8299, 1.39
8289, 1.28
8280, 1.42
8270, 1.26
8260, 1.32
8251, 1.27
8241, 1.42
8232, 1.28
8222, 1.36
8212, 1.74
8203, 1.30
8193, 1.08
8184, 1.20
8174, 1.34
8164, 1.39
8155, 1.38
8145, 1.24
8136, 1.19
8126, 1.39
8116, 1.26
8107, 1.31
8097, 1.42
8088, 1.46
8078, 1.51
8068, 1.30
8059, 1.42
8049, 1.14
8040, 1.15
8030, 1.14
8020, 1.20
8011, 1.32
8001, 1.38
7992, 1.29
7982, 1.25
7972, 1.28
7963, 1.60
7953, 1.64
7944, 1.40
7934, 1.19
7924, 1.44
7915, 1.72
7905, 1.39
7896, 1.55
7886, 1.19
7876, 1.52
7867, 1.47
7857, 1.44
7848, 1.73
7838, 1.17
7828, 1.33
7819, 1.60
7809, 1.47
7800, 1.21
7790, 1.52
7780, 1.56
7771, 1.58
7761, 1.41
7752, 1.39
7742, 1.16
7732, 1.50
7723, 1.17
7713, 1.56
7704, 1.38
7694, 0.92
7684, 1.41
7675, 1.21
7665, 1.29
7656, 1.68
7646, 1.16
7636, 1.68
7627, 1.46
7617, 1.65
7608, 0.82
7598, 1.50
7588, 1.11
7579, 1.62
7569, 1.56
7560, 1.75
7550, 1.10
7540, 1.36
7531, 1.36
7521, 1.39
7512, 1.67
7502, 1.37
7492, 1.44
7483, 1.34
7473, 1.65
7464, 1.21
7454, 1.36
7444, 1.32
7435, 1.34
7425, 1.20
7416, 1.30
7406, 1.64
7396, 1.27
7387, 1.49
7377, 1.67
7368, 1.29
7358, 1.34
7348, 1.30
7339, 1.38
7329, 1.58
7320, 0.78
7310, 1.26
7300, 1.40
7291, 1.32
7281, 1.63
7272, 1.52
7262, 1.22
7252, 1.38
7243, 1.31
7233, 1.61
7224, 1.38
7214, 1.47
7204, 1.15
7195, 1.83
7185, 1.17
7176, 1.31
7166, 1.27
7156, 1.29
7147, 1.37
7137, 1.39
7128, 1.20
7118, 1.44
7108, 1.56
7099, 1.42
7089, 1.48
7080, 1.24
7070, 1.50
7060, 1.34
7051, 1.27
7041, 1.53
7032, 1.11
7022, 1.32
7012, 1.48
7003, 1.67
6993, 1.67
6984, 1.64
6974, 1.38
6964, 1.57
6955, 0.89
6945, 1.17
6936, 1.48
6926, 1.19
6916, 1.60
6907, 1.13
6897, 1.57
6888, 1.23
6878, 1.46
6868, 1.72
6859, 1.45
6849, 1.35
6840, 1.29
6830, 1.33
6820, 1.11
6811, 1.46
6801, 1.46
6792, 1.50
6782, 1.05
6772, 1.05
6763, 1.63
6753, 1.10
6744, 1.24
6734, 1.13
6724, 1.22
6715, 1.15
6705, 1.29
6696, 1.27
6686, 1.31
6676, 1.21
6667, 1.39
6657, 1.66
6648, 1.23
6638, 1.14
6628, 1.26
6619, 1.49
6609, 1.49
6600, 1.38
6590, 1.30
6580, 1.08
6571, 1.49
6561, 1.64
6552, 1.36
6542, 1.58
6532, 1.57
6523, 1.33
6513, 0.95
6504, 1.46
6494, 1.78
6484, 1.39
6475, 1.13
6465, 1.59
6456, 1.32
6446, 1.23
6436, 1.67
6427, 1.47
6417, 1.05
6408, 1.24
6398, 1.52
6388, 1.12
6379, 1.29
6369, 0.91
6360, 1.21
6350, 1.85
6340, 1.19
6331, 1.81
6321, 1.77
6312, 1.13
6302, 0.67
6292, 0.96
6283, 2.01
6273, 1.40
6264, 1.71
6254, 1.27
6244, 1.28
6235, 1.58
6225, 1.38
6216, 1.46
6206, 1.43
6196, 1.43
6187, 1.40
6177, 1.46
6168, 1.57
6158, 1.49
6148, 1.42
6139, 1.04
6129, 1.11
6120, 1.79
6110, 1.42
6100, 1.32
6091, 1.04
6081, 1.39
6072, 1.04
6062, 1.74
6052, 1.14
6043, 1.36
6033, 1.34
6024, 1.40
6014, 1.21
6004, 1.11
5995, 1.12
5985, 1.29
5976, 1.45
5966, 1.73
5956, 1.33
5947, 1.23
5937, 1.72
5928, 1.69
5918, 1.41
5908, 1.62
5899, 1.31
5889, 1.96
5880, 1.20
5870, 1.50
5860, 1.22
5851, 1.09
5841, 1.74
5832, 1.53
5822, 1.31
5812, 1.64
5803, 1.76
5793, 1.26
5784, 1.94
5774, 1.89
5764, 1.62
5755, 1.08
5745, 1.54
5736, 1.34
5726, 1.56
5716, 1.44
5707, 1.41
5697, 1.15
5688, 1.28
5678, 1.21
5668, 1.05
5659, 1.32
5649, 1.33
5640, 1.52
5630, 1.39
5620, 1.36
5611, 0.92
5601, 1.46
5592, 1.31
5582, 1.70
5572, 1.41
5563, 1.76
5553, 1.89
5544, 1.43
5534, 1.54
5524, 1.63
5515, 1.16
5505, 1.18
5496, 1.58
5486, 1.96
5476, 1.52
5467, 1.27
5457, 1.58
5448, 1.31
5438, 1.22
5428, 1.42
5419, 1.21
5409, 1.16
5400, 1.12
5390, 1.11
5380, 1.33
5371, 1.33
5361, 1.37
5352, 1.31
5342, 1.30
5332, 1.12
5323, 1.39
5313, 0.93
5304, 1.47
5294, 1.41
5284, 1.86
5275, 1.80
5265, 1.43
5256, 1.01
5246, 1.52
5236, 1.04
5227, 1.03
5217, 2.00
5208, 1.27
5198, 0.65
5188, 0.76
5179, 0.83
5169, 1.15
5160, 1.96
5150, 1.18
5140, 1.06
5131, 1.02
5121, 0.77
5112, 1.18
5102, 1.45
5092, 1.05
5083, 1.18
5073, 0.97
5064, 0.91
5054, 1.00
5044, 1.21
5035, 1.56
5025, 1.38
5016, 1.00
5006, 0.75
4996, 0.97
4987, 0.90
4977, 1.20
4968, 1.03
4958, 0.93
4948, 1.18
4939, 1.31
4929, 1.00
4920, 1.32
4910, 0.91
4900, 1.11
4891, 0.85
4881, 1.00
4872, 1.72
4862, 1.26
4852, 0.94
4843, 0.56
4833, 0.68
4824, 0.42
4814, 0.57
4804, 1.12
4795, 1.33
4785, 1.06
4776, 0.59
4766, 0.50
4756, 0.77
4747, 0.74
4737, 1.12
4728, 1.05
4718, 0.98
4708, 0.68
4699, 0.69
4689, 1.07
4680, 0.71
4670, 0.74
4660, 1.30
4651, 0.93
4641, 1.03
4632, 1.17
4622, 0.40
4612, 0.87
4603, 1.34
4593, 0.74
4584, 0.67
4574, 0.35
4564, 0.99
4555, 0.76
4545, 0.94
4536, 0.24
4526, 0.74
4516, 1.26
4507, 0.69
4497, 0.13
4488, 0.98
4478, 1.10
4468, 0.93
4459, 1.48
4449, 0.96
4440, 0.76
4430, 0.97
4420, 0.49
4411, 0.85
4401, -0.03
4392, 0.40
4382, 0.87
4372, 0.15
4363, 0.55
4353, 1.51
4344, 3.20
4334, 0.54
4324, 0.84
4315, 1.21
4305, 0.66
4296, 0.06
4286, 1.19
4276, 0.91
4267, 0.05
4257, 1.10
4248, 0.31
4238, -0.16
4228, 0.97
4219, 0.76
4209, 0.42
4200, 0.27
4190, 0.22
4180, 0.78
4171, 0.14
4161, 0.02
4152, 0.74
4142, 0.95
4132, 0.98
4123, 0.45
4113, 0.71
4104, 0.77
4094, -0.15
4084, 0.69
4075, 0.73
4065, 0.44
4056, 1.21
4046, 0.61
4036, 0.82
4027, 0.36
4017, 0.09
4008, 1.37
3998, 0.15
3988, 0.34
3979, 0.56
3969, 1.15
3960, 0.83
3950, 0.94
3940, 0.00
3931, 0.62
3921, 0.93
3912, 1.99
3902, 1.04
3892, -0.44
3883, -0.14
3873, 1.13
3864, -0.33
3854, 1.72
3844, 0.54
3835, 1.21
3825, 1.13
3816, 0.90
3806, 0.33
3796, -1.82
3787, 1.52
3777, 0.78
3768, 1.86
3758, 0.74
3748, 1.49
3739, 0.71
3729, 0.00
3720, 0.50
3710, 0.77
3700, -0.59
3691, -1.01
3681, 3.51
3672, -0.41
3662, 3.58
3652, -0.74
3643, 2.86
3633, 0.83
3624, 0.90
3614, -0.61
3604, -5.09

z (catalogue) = 0.31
